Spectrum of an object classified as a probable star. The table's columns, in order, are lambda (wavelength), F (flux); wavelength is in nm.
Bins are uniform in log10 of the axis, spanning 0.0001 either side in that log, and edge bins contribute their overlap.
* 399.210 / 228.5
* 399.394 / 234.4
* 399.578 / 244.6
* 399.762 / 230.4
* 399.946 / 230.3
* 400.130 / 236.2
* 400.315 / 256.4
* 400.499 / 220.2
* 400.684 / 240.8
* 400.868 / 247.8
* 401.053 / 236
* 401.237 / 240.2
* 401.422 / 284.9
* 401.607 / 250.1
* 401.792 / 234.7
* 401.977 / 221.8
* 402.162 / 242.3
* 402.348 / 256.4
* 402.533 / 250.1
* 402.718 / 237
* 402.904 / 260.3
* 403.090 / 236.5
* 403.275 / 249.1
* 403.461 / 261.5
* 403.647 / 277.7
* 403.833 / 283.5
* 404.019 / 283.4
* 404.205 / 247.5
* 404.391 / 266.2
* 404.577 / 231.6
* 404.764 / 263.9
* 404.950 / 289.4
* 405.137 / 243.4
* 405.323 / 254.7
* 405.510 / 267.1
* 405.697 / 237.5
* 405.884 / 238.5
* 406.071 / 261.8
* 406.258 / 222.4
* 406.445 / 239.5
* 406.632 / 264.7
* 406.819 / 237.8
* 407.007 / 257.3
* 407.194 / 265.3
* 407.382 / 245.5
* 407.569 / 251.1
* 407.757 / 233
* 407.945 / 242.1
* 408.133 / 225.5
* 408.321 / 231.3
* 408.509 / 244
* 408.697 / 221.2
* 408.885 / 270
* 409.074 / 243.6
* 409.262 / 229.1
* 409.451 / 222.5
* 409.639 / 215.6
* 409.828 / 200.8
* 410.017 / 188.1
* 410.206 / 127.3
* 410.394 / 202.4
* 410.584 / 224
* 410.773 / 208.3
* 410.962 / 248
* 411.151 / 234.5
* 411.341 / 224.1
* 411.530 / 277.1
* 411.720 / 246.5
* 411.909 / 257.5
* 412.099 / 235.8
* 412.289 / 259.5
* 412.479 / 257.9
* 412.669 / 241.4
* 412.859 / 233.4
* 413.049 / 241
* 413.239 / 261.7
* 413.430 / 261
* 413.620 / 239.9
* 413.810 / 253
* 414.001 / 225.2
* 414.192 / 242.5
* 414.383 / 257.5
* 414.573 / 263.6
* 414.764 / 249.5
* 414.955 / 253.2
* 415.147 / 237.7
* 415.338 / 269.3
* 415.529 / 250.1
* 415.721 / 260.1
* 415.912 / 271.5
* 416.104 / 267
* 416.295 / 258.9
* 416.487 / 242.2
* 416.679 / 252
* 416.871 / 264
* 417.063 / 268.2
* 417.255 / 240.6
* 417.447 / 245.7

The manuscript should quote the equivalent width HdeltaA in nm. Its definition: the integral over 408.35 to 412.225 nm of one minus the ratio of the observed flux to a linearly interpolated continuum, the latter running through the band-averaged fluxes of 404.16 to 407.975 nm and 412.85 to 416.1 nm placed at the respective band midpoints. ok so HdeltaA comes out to 0.39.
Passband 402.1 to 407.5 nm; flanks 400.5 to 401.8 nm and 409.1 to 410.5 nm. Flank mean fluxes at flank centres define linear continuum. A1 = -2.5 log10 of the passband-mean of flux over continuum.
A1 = -0.12 mag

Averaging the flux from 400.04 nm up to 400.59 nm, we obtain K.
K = 238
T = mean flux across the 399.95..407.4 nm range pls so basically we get 251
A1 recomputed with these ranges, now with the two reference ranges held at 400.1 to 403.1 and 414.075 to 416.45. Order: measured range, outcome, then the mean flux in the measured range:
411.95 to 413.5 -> 0.022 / 249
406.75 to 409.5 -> 0.037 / 242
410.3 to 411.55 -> 0.108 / 228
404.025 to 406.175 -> -0.035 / 256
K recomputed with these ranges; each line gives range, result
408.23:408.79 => 232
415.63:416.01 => 266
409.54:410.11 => 202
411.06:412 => 248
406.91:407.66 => 255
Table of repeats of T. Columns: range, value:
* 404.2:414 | 240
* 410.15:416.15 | 244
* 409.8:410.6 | 184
